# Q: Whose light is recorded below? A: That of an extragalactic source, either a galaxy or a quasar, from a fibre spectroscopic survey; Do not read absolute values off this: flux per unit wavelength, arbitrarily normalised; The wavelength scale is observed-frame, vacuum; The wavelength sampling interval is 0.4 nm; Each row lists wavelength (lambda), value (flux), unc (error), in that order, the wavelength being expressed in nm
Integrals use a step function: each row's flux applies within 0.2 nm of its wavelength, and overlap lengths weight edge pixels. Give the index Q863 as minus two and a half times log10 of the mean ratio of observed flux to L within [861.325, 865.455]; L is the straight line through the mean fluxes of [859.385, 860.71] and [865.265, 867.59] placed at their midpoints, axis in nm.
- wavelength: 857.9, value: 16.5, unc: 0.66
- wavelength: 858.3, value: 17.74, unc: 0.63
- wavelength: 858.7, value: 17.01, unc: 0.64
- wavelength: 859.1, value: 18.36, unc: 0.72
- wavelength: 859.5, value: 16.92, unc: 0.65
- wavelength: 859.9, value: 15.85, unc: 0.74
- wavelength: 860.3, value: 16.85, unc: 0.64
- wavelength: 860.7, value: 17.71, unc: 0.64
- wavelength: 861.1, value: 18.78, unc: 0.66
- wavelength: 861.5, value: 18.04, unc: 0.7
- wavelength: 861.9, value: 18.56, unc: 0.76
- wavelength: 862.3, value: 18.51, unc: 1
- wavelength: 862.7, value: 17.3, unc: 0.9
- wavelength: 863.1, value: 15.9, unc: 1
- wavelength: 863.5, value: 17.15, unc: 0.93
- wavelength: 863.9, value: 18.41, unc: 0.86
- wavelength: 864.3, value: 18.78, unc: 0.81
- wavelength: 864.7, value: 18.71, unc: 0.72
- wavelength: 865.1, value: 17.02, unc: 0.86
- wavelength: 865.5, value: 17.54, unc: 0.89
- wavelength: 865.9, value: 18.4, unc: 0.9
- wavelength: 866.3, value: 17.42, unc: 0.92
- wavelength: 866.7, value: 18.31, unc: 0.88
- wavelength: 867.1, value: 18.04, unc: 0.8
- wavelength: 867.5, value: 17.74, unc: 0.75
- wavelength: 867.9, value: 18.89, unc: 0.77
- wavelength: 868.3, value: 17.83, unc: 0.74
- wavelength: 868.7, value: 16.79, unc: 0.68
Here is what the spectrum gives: -0.03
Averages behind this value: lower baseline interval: 16.7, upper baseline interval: 17.9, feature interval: 17.8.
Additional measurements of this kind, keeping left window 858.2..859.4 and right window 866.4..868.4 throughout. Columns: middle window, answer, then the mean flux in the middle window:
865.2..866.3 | 0.02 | 17.8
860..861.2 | 0.01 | 17.5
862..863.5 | 0.03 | 17.3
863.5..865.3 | -0.01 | 18.1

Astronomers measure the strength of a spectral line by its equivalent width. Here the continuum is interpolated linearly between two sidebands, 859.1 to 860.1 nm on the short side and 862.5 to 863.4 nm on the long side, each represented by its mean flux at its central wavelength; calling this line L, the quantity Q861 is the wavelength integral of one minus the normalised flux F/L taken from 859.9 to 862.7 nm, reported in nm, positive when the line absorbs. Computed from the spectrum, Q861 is -0.191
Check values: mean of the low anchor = 16.8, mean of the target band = 17.9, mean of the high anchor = 16.7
